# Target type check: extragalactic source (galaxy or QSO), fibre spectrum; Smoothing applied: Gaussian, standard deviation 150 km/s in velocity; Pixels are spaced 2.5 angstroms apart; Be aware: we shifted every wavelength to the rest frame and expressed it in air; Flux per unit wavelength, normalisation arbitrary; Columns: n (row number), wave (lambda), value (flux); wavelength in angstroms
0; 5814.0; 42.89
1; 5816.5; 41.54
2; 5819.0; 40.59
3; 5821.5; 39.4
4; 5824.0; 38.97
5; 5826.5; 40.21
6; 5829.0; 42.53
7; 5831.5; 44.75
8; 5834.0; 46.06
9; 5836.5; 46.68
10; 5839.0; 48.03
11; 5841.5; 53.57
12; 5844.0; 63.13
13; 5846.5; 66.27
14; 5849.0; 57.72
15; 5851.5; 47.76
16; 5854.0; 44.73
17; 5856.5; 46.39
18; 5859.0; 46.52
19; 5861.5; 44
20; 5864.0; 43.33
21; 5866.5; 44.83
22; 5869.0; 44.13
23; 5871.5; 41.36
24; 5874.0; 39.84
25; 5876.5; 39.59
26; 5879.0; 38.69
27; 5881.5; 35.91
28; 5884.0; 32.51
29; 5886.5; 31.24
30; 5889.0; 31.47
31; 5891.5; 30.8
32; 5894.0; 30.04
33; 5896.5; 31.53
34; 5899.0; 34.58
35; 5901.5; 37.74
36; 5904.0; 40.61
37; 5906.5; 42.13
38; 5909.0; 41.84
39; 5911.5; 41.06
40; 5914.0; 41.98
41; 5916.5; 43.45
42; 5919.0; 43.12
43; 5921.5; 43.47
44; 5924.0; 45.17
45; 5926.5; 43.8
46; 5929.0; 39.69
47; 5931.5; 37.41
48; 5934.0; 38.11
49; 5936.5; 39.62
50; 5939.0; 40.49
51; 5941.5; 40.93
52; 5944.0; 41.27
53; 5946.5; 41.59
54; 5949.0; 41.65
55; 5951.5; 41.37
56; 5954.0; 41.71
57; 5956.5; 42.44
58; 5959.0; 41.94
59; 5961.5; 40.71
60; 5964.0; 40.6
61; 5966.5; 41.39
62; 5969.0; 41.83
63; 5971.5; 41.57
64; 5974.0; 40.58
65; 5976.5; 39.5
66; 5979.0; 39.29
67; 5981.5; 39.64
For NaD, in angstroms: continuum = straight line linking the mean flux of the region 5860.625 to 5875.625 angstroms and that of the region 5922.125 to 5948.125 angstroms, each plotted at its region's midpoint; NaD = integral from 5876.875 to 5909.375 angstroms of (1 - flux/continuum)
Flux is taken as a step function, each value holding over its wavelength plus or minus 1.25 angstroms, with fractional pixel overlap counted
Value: 5.27 angstroms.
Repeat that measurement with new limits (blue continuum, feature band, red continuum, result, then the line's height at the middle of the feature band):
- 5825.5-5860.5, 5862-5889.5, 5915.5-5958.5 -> 4.74 angstroms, 46.8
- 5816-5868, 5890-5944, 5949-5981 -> 4.90 angstroms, 43.4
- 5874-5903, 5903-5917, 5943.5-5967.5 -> -1.97 angstroms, 36.6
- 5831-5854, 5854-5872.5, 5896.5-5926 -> 1.74 angstroms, 49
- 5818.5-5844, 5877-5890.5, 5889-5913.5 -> 1.58 angstroms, 38.7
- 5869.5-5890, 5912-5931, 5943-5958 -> -1.46 angstroms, 39.6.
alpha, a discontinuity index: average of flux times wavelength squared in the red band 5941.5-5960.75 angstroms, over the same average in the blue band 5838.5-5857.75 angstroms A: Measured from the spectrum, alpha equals 0.80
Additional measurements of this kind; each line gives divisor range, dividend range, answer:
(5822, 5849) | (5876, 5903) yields 0.70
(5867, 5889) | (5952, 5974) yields 1.13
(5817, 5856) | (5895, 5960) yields 0.88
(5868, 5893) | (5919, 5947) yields 1.15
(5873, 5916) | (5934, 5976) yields 1.14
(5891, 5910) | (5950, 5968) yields 1.16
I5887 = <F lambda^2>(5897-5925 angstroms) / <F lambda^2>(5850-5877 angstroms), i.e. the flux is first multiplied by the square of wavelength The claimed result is 0.95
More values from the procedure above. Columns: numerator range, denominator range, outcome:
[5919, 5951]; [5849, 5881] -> 0.96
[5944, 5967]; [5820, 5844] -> 0.95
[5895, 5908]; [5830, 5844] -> 0.78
